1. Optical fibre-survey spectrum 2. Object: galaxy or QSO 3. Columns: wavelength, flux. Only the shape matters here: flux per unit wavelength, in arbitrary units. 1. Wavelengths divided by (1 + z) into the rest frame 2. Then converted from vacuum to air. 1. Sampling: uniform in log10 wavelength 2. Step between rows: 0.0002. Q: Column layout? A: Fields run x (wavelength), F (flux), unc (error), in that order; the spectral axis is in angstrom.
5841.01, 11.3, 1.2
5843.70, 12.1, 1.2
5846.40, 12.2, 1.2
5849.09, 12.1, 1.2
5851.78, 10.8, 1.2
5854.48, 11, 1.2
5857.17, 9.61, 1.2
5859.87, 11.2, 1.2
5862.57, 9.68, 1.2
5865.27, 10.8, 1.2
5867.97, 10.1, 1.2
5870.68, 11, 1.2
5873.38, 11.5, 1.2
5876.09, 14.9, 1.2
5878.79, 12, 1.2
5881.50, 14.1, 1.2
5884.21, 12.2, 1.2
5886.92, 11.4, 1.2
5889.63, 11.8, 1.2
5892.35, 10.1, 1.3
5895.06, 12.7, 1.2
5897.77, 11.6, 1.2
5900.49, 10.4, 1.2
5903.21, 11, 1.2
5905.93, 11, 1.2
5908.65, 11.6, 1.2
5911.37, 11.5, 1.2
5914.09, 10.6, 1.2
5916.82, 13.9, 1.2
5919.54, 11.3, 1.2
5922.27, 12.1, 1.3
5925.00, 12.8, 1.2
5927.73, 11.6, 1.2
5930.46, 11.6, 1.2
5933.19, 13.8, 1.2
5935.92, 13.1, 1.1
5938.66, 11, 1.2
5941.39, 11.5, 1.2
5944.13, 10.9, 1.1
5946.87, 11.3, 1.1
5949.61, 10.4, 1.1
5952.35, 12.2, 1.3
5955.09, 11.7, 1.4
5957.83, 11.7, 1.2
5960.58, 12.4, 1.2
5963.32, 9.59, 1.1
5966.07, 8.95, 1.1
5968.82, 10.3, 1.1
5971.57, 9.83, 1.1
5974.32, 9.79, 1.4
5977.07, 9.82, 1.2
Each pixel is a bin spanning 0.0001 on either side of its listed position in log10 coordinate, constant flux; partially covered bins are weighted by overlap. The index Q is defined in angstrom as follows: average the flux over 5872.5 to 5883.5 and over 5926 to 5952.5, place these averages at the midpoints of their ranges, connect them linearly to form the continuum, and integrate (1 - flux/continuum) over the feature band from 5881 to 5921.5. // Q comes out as 3.1 angstrom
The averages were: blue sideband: 13.1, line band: 11.6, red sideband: 11.7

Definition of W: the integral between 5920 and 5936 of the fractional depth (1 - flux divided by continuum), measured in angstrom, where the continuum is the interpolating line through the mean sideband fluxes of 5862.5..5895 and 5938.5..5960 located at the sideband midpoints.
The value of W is -1.23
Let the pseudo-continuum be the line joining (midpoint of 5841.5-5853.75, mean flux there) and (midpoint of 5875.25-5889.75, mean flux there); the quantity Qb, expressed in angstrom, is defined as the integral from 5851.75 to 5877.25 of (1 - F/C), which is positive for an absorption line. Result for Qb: 2.5 angstrom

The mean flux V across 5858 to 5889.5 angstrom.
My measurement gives 11.7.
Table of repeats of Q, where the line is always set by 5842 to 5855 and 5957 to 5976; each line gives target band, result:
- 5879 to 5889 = -1.1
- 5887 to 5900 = -0.4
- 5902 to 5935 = -3.2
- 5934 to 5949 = -1.4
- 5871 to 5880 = -1.0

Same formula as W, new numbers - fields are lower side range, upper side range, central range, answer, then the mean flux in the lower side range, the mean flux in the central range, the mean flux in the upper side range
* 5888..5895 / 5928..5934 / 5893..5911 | 0.4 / 11.3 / 11.3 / 12.4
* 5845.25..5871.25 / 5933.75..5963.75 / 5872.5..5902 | -2.7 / 10.8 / 12.1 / 11.6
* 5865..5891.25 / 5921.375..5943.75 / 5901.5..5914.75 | 1.0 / 12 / 11.2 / 12.1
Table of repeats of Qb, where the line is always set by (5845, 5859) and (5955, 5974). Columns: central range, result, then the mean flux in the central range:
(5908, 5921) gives -1.20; 11.8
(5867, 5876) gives -0.35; 11.5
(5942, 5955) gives -0.81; 11.3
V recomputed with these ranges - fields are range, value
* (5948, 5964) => 11.4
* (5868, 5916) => 11.7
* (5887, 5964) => 11.6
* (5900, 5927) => 11.7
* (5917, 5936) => 12.4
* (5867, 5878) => 11.9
